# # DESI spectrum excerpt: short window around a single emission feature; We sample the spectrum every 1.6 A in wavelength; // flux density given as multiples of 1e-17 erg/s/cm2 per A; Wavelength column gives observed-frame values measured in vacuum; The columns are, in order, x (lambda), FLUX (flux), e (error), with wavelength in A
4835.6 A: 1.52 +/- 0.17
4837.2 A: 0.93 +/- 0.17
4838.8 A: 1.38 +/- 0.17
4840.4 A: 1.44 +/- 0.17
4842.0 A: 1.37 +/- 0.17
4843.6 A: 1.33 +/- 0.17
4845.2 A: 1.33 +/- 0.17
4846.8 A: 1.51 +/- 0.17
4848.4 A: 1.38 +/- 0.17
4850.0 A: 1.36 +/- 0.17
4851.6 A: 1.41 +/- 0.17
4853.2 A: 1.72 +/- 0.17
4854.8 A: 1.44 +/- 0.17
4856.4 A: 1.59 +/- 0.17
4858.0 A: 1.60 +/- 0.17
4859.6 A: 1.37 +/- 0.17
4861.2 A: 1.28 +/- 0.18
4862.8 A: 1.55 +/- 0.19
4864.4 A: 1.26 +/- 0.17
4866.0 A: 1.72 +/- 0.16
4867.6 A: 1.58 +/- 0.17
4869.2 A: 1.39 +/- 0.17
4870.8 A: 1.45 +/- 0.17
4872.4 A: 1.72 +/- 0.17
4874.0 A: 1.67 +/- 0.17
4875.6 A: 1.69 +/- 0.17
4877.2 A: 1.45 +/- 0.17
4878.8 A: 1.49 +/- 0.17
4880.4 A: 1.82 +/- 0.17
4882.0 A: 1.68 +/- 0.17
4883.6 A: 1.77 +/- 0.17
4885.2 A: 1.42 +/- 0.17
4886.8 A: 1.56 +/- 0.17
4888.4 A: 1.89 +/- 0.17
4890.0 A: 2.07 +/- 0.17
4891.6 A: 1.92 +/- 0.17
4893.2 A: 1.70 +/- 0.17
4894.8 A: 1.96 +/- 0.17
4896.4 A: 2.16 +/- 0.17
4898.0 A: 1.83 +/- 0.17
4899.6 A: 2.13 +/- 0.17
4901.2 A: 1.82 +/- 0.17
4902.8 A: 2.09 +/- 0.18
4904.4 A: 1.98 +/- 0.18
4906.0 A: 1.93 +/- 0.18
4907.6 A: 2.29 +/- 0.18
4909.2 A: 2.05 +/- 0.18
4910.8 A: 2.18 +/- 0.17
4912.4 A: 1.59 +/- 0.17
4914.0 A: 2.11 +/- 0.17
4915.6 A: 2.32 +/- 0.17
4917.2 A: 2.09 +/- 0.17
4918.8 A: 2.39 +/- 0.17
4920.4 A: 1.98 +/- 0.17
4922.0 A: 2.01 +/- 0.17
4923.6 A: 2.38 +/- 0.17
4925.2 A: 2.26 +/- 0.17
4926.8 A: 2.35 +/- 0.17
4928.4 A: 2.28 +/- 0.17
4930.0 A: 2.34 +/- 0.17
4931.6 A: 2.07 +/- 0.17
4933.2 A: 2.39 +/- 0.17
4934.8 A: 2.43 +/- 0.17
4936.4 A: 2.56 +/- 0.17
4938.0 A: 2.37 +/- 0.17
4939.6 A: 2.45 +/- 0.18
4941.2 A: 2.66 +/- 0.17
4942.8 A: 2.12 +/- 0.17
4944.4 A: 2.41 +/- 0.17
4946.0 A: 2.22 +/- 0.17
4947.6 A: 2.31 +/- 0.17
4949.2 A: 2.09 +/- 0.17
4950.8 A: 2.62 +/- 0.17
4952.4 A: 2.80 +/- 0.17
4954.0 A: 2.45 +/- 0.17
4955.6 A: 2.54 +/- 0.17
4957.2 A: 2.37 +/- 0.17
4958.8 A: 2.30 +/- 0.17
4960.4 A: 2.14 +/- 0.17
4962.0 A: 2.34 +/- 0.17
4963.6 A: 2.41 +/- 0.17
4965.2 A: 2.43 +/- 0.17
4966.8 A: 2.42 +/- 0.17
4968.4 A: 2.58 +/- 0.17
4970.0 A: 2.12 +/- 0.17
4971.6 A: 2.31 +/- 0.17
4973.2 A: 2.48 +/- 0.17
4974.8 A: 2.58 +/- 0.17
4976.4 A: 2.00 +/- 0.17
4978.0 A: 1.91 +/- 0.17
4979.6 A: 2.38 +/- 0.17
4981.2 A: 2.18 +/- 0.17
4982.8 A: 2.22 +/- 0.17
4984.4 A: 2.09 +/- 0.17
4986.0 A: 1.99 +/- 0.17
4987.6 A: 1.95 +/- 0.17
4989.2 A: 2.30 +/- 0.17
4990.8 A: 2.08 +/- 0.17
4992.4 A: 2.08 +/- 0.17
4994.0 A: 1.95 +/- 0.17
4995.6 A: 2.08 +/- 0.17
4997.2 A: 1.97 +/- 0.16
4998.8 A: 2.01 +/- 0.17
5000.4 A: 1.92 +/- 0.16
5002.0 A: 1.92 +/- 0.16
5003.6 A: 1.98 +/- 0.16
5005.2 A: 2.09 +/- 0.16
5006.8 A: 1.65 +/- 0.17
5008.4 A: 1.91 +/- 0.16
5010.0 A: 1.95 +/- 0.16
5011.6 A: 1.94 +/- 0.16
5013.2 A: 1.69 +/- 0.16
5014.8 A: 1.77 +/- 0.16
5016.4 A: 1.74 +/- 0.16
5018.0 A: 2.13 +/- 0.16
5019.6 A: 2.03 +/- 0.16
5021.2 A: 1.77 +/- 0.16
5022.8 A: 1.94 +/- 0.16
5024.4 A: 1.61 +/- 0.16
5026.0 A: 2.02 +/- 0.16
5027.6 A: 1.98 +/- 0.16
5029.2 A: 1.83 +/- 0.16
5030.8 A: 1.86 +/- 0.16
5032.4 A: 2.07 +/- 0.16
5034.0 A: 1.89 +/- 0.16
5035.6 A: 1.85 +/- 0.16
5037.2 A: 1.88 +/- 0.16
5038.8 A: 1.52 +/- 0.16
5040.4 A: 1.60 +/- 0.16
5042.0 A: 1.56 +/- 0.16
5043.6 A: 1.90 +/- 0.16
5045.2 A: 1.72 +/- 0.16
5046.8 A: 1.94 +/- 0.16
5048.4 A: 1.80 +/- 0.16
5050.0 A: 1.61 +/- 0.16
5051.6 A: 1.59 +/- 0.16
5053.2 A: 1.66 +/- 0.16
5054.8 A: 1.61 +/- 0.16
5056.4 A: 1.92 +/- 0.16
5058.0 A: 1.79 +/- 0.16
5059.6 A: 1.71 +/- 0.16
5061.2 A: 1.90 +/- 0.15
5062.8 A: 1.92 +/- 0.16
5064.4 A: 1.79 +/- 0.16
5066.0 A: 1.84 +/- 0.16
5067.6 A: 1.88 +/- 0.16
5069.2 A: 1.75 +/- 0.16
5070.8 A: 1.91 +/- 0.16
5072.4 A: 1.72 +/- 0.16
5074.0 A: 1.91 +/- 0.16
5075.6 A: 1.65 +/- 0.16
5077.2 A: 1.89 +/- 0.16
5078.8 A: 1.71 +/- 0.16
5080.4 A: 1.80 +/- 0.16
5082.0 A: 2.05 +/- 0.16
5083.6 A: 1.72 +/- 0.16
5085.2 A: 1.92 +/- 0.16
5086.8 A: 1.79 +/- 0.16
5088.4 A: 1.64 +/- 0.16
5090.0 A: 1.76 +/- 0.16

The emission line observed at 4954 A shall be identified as C IV 1549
